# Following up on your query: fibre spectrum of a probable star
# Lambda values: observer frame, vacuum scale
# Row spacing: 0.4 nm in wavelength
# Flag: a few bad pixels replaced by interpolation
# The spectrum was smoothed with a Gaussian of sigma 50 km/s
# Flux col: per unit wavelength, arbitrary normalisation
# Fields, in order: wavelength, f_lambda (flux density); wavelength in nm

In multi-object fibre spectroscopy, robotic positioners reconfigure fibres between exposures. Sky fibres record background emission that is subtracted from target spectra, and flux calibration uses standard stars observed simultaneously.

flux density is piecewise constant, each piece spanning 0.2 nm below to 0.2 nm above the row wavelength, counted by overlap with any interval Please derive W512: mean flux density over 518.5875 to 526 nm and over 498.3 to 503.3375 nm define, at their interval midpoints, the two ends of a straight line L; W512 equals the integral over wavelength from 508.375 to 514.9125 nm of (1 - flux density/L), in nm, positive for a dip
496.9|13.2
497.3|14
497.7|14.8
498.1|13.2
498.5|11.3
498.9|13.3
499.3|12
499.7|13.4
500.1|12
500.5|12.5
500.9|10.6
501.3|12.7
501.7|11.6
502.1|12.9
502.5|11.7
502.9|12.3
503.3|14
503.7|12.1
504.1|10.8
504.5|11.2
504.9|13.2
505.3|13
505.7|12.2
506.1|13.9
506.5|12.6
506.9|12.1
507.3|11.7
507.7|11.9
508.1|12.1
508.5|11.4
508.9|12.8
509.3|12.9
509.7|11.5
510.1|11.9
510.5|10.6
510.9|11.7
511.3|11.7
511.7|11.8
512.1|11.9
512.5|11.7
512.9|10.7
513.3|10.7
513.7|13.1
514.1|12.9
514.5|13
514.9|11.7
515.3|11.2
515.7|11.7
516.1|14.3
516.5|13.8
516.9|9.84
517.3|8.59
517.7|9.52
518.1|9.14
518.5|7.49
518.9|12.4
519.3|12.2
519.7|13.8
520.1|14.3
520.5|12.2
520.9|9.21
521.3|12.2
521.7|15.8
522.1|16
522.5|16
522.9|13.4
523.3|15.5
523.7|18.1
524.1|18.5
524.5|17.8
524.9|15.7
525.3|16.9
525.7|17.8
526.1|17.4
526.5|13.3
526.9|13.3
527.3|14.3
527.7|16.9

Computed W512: 0.80 nm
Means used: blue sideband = 12.3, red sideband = 14.8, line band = 11.9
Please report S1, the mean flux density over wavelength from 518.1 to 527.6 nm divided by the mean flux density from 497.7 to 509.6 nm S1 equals 1.2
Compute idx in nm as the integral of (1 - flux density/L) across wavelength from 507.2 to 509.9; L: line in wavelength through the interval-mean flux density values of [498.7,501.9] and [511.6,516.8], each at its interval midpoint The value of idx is 0.03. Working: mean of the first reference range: 12.3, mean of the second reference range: 12.2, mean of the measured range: 12.1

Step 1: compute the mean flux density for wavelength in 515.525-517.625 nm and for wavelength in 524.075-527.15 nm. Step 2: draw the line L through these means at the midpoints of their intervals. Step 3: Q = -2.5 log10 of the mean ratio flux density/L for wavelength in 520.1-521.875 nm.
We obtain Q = 0.11 mag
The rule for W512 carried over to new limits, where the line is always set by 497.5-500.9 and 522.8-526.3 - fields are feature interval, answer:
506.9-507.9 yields 0.16 nm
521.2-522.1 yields 0.10 nm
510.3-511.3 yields 0.23 nm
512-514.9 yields 0.59 nm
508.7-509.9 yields 0.16 nm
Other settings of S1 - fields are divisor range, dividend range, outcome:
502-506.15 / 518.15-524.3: 1.10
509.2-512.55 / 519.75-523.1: 1.17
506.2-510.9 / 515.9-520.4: 0.95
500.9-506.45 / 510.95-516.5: 0.98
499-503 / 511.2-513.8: 0.95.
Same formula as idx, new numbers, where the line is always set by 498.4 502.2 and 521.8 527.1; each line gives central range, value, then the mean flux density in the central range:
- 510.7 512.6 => 0.311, 11.8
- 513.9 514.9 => 0.125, 12.7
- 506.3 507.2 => 0.068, 12.3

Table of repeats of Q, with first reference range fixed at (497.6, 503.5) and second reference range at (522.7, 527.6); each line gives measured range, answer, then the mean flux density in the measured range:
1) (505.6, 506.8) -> 0.04 mag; 12.9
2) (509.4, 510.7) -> 0.21 mag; 11.5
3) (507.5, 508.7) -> 0.15 mag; 11.8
